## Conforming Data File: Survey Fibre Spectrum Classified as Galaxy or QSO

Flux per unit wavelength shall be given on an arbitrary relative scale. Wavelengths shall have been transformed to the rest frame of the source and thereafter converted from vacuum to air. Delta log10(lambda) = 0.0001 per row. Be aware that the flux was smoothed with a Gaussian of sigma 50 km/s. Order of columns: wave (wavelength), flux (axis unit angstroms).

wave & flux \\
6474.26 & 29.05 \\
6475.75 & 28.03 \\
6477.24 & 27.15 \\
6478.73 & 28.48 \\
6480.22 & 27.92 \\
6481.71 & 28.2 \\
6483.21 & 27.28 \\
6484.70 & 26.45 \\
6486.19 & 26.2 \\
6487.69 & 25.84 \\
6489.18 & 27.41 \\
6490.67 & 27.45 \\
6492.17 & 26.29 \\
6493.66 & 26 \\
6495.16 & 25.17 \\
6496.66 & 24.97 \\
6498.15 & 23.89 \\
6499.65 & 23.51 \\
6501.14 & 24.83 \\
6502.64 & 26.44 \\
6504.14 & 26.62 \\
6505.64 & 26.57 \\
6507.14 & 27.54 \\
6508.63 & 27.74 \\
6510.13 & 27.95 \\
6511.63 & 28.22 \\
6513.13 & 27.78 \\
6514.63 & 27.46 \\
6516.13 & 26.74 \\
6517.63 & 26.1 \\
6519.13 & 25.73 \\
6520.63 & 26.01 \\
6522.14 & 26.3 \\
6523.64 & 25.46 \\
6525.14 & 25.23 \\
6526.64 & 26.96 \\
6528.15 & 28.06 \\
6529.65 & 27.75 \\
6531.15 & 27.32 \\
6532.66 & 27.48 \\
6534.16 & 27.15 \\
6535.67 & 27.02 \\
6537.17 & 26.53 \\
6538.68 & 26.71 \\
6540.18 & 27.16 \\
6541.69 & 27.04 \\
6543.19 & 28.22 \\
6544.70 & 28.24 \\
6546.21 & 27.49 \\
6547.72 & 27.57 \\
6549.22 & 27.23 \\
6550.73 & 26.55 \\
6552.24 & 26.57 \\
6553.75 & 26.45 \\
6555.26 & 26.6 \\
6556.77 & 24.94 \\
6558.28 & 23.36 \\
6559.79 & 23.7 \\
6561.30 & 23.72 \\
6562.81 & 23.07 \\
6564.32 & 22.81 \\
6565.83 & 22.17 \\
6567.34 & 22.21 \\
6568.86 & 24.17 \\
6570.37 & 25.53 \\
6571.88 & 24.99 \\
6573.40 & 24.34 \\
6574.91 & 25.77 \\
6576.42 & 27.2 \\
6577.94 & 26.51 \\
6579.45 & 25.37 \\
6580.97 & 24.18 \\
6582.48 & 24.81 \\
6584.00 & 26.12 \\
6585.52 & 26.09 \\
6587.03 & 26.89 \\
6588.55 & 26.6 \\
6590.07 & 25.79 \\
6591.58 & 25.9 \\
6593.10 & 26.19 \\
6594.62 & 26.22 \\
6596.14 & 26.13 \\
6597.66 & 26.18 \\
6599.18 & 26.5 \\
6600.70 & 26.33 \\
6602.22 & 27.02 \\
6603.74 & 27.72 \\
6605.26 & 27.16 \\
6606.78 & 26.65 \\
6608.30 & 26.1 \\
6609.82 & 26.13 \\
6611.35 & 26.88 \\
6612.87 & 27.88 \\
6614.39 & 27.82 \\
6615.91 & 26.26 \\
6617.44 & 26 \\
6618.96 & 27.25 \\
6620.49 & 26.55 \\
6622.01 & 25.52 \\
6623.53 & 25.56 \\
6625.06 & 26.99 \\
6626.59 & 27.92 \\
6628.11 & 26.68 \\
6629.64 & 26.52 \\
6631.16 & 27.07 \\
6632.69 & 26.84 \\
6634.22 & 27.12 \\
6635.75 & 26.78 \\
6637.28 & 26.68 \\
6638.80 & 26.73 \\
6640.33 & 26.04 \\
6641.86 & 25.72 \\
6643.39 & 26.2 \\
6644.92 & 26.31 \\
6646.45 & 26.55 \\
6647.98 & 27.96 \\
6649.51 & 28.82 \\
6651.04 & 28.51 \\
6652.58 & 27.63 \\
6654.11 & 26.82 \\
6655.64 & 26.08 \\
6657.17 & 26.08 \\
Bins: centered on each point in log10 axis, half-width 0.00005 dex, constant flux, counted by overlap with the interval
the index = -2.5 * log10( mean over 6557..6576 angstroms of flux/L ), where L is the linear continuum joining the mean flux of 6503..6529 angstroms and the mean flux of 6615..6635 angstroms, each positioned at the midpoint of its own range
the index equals 0.12 mag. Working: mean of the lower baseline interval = 26.8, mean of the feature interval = 23.9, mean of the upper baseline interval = 26.6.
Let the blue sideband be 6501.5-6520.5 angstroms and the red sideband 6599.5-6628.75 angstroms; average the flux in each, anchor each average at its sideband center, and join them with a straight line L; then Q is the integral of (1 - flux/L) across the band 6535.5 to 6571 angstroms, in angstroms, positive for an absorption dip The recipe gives 1.7 angstroms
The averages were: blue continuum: 27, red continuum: 26.8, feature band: 25.6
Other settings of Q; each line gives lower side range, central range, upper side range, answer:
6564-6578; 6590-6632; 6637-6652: -1.2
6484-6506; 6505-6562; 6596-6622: -1.3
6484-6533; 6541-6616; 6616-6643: 1.8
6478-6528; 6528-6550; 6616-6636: -0.7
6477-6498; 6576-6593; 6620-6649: 0.5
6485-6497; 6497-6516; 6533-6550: 0.0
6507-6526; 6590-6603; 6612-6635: 0.3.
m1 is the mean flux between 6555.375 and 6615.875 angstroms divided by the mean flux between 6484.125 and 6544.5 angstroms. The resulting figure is 0.96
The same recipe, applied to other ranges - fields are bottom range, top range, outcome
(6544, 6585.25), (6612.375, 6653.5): 1.06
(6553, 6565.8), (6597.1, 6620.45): 1.11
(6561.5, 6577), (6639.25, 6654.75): 1.12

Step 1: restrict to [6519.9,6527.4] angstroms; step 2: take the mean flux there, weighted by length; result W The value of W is 26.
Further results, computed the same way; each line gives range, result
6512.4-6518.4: 27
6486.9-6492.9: 26.7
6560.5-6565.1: 23.2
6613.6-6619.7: 26.9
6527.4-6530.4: 28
